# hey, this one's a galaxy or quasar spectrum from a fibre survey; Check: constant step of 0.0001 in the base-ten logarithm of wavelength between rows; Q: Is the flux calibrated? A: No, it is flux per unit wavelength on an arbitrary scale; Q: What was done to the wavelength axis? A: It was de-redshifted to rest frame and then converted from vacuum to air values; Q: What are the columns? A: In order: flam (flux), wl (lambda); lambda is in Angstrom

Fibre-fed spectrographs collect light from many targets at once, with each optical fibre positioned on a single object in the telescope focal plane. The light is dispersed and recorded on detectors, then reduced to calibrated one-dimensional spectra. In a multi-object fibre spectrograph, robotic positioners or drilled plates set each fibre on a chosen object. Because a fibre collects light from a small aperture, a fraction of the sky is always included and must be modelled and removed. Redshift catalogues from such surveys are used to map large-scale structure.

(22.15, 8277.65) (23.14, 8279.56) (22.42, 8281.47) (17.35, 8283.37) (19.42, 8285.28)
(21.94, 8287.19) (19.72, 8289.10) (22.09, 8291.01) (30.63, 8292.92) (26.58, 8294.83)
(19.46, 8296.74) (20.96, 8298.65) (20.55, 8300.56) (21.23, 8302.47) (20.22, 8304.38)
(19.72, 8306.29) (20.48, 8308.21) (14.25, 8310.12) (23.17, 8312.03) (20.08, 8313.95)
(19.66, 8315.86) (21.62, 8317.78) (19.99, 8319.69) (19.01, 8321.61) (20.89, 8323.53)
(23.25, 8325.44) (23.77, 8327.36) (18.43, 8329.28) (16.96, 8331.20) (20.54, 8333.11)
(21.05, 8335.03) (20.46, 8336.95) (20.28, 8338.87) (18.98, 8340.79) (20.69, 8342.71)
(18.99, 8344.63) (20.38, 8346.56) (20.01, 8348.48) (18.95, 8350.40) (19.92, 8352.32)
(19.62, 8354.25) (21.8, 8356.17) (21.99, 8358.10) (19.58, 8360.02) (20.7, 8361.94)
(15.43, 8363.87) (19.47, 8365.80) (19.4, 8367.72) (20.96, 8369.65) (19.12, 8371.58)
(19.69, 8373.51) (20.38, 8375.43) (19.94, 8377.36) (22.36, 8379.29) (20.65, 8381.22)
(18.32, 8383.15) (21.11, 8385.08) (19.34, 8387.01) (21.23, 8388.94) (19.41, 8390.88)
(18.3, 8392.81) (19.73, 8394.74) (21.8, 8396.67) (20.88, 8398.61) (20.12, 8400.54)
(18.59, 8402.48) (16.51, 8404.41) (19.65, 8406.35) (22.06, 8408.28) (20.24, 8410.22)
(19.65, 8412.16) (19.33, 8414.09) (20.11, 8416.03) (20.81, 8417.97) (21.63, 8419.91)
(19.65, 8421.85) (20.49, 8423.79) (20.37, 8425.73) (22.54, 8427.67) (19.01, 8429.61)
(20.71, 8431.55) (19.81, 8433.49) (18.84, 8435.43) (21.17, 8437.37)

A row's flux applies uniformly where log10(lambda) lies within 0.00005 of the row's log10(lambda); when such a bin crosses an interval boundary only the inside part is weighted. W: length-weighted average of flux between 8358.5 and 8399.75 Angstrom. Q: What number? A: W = 19.9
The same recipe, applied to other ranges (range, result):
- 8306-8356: 20.1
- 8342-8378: 19.8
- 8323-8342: 20.5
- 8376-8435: 20.1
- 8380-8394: 19.8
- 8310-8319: 20.3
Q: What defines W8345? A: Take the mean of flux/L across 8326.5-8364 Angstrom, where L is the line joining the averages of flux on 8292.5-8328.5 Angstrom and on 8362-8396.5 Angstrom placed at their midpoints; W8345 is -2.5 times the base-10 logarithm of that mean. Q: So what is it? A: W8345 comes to 0.02 mag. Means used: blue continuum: 21.2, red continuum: 19.8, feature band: 20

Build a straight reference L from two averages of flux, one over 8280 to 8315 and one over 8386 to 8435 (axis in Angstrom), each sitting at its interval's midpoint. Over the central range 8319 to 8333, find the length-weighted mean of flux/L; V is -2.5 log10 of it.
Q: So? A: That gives 0.03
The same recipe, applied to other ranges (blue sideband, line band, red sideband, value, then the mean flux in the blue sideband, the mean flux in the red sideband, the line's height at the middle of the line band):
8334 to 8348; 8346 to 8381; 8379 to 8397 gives 0.006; 20.1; 20.1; 20.1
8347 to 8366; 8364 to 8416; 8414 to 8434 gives 0.014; 19.8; 20.5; 20.1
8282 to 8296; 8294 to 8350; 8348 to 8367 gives 0.041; 22.5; 19.7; 21.2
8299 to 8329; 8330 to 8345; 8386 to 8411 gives 0.029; 20.5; 19.8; 20.3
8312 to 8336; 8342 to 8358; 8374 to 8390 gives 0.019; 20.5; 20.4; 20.5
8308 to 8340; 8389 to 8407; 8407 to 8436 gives 0.044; 20.2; 20.4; 20.3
